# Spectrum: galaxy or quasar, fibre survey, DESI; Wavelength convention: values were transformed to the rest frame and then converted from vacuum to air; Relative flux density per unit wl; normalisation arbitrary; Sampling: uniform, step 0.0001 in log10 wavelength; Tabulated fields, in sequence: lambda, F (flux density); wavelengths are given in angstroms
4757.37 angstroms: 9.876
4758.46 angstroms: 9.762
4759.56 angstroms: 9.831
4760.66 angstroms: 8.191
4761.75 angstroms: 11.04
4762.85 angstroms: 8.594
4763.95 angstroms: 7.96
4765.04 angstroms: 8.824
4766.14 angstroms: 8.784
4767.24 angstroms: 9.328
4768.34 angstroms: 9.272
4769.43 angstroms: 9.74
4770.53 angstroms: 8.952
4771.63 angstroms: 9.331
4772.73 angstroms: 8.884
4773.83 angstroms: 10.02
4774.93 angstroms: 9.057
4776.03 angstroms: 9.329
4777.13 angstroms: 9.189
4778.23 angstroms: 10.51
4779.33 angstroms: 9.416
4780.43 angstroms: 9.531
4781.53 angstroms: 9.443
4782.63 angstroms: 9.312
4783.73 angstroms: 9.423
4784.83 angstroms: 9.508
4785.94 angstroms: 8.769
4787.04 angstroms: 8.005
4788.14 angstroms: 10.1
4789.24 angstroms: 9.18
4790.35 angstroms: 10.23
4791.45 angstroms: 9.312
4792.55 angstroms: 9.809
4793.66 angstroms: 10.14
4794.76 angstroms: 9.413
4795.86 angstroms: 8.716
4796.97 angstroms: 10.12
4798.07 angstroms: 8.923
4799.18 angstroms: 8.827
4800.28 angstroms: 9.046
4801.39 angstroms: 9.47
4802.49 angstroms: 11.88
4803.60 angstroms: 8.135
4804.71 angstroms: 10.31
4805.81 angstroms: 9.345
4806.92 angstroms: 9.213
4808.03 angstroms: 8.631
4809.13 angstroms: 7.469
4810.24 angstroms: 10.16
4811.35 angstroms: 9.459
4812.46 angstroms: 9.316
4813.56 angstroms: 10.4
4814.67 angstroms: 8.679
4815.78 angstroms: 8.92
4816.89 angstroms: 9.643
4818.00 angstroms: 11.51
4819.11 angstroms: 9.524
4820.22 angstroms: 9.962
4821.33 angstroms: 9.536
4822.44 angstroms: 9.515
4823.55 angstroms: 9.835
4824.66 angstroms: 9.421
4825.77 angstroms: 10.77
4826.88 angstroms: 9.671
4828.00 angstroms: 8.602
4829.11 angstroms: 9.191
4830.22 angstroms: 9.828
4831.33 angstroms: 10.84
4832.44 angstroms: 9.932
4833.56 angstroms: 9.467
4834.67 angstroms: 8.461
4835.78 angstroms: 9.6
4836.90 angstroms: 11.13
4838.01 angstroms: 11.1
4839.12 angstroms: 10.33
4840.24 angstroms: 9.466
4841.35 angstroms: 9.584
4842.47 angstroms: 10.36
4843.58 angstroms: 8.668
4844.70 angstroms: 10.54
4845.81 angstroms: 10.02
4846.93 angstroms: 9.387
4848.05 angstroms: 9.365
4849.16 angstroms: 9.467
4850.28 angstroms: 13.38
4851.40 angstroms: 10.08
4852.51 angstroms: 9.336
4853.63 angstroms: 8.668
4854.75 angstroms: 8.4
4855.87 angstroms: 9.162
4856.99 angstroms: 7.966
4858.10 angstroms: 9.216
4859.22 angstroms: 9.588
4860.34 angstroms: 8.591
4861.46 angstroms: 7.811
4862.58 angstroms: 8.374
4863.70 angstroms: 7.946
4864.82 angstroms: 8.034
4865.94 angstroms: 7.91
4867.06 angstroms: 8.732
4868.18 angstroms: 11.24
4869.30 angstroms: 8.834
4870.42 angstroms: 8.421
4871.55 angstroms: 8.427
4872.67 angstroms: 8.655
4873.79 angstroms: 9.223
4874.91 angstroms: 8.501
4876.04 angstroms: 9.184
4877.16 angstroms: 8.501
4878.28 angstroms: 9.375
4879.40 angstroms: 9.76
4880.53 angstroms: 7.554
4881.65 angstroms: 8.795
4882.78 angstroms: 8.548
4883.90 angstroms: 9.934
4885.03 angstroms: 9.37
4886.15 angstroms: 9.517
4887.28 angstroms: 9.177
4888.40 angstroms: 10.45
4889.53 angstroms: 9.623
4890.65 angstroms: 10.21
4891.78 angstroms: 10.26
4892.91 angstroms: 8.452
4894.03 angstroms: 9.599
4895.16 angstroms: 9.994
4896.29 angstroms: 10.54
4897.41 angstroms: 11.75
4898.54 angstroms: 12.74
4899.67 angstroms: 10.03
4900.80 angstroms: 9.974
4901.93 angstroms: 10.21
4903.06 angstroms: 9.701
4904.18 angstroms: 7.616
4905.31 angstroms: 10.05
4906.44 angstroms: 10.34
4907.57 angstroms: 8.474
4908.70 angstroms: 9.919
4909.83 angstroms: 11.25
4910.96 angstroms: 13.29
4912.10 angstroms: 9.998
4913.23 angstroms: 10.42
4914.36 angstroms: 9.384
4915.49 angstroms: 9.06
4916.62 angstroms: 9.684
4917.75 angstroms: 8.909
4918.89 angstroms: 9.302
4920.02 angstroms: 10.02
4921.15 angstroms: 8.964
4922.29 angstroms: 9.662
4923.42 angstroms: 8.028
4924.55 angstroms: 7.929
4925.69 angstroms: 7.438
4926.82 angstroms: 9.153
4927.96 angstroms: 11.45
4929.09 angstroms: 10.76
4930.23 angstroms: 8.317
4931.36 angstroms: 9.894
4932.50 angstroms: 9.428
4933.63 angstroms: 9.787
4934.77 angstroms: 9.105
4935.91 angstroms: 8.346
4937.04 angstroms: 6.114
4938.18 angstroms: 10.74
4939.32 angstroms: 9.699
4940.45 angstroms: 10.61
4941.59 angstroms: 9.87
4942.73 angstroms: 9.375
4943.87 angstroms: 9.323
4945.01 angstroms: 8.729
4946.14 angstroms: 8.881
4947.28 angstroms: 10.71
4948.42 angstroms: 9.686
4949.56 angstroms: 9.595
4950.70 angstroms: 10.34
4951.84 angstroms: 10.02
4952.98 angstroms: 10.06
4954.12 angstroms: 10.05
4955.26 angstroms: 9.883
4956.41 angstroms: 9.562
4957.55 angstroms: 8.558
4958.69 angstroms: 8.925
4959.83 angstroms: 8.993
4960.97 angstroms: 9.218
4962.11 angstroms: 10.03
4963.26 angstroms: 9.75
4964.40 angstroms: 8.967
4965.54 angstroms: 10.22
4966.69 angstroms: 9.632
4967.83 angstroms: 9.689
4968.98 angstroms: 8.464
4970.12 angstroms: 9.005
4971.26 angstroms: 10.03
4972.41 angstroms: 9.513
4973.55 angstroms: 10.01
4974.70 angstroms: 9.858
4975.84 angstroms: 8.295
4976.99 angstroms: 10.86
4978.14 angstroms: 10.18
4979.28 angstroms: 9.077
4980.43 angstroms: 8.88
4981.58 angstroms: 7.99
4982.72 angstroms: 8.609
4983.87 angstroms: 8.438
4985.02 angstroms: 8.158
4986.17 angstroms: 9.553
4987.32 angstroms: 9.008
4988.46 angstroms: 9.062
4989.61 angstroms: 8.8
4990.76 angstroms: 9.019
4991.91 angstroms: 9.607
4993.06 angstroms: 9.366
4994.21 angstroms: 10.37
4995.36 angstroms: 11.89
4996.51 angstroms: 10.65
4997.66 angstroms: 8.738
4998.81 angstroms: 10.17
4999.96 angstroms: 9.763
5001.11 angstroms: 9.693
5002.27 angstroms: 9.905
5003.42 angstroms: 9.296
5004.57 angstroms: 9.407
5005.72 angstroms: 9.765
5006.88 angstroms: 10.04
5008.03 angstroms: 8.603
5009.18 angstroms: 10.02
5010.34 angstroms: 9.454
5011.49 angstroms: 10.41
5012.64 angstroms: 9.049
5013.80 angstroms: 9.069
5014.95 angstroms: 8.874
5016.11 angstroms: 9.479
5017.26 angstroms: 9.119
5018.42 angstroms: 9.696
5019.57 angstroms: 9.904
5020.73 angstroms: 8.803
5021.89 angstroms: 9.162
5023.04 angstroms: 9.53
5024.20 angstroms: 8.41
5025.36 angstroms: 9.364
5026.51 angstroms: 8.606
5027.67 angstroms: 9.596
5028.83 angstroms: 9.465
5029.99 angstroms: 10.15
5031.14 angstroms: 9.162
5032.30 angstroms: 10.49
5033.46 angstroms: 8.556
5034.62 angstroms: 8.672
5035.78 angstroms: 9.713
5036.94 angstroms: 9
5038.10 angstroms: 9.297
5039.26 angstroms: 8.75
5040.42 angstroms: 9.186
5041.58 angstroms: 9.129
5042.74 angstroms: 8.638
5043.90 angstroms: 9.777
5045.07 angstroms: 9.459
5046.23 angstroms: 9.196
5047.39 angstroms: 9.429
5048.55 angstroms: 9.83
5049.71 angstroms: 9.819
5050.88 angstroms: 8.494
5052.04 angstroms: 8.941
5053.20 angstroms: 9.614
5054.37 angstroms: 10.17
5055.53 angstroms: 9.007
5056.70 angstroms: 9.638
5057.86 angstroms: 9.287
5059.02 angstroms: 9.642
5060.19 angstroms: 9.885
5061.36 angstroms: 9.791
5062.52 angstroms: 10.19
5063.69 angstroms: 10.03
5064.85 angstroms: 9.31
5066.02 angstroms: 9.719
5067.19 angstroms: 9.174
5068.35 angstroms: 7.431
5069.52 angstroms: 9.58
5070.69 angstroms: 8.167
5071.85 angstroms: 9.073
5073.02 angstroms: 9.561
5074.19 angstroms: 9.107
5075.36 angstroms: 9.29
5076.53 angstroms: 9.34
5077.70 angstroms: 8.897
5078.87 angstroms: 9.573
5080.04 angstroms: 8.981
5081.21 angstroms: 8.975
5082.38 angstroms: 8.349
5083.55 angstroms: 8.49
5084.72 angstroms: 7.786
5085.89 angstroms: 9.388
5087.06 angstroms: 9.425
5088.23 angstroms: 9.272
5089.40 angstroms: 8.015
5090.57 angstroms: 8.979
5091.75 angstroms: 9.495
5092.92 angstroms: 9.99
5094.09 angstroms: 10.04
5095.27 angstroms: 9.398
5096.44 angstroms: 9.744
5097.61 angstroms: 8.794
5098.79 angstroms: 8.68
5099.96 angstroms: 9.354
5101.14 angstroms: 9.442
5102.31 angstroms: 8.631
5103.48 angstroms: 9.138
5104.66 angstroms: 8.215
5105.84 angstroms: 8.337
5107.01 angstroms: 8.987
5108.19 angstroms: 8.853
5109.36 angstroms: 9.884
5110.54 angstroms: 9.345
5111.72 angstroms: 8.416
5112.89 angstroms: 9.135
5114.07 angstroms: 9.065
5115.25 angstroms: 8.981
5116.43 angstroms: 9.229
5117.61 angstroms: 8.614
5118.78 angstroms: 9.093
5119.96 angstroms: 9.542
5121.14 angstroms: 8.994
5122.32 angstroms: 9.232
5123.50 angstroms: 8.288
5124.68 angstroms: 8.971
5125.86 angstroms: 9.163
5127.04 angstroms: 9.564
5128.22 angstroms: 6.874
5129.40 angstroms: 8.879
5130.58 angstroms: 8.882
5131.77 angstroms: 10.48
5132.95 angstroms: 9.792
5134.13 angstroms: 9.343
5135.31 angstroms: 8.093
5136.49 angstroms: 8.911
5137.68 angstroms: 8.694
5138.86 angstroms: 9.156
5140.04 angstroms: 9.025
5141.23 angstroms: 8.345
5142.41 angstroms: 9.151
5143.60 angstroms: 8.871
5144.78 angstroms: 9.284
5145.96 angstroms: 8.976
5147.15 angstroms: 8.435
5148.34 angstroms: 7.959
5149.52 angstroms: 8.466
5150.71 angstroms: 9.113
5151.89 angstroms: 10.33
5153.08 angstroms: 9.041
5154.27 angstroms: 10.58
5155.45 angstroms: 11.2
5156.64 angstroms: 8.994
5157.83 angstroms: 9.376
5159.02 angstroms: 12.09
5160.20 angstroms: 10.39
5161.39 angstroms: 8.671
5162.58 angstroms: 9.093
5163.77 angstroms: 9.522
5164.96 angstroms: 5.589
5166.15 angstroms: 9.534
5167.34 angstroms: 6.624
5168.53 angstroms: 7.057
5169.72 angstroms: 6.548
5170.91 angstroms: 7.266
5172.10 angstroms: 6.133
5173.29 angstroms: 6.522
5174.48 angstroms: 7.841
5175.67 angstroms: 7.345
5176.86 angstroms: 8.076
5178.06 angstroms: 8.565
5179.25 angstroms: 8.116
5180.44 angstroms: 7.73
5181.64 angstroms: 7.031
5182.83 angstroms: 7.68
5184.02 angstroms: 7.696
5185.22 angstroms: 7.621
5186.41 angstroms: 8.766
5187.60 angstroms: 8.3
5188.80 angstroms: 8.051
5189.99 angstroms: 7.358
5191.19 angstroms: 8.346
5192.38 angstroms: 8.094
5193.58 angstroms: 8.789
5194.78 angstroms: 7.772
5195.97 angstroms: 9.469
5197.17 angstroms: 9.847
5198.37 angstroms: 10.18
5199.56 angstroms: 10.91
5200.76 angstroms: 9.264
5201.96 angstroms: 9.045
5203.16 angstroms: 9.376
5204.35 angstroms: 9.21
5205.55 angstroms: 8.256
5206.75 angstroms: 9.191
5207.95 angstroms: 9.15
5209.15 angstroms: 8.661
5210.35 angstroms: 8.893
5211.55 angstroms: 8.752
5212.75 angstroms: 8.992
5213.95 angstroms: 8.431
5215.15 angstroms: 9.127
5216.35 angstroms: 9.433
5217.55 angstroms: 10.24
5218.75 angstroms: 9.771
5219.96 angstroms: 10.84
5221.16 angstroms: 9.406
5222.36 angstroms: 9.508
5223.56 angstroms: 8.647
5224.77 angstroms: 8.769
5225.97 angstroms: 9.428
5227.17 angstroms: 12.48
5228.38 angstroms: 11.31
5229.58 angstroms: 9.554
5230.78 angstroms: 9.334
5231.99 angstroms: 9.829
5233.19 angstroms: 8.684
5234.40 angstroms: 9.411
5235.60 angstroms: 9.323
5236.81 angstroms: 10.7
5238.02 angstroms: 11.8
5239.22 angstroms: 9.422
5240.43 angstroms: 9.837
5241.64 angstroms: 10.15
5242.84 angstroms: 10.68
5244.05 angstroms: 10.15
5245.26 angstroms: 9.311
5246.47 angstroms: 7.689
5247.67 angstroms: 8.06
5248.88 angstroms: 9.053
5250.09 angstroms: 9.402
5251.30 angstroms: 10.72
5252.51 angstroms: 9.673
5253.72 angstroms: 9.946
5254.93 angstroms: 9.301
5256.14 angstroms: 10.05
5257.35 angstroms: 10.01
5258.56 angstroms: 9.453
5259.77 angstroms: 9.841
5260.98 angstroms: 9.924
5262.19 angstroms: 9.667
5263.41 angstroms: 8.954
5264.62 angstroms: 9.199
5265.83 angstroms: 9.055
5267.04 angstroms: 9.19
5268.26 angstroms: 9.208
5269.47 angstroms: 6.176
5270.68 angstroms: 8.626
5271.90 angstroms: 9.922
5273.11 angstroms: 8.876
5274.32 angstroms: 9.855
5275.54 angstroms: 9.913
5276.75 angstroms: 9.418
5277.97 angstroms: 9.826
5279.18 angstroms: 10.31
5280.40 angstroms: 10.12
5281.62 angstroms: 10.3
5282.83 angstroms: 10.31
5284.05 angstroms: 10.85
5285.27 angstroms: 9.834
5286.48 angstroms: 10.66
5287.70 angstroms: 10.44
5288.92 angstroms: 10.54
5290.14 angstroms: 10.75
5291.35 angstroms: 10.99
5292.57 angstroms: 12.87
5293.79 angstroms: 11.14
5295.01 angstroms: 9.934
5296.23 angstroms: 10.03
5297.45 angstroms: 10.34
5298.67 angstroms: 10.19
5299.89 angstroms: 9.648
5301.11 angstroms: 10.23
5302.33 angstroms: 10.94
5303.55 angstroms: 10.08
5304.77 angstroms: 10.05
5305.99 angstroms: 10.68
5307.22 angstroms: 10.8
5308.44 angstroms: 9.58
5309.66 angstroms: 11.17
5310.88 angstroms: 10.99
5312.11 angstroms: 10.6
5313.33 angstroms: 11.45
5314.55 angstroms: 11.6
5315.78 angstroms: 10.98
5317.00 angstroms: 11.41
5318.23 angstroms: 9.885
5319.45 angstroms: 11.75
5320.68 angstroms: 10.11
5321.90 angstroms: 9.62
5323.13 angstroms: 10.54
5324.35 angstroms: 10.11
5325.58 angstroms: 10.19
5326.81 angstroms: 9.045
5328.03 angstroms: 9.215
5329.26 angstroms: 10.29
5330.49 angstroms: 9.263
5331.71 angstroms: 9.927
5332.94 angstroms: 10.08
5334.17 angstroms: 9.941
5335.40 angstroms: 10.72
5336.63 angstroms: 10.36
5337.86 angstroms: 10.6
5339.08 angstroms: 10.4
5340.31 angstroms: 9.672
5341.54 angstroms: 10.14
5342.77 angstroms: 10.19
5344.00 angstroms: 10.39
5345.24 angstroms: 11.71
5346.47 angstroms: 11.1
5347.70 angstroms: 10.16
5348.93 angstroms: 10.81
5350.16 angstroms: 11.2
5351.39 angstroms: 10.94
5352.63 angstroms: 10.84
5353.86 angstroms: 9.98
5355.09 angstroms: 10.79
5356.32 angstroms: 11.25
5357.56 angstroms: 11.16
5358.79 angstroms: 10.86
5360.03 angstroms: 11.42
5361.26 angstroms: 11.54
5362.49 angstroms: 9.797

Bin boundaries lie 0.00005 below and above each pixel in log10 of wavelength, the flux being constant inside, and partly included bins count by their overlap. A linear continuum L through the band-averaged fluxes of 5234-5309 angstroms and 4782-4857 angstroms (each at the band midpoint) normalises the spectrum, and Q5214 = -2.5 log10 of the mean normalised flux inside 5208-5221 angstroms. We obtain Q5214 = 0.06 mag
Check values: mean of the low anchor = 9.6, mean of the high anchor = 9.9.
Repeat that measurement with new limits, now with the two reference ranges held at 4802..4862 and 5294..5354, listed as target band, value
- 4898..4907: -0.04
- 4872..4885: 0.09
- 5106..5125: 0.12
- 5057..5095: 0.09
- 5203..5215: 0.15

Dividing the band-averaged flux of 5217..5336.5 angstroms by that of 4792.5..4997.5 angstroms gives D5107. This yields 1.05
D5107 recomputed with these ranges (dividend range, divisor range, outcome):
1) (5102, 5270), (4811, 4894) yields 0.96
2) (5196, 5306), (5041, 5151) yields 1.07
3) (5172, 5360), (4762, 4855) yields 1.02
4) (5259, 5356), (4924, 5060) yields 1.09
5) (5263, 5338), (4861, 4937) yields 1.08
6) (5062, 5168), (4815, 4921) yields 0.95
